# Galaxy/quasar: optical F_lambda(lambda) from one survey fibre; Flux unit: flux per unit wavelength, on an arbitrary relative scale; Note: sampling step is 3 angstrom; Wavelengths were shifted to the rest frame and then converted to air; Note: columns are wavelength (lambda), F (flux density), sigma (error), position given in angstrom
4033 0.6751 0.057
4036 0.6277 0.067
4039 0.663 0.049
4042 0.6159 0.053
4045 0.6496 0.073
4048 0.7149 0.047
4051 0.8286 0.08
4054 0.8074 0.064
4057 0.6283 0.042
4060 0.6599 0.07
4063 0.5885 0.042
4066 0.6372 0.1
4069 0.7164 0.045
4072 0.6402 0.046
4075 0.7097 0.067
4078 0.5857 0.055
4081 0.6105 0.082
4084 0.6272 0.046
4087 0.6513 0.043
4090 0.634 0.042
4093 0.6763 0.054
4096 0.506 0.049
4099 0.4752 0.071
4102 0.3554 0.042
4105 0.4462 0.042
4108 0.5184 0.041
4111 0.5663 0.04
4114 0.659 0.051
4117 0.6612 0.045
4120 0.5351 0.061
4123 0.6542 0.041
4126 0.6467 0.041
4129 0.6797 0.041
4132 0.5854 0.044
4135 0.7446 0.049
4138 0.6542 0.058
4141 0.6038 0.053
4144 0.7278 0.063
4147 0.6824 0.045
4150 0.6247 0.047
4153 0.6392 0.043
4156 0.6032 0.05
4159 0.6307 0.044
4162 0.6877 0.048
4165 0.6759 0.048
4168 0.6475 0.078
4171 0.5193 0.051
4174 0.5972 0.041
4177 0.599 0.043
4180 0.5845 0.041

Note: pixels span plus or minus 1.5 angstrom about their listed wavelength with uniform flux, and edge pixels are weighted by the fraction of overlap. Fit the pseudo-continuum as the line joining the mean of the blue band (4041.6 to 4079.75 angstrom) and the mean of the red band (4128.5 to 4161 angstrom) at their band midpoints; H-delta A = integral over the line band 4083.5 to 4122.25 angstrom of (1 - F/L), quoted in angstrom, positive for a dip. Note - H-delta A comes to 5.9 angstrom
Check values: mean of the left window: 0.677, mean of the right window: 0.652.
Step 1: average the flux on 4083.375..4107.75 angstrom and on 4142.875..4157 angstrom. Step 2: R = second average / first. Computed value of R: 1.2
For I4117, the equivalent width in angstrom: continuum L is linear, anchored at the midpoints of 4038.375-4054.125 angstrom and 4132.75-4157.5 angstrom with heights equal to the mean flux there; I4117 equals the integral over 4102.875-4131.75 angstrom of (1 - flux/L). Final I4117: 3.5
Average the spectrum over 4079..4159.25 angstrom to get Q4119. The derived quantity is 0.607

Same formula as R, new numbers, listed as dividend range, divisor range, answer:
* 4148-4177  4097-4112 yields 1.33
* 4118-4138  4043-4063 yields 0.91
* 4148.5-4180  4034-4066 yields 0.92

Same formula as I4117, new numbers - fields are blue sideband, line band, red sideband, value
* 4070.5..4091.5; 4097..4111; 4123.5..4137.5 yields 4.0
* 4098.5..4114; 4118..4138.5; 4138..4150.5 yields -1.8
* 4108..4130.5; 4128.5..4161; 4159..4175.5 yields -1.5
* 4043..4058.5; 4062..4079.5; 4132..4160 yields 1.5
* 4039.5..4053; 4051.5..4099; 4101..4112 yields -4.2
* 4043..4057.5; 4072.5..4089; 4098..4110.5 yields -1.8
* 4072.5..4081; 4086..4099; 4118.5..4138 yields 0.8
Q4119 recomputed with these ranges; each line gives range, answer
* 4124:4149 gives 0.665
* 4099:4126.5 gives 0.552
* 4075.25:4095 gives 0.633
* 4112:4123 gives 0.621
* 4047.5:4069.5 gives 0.696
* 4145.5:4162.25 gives 0.641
